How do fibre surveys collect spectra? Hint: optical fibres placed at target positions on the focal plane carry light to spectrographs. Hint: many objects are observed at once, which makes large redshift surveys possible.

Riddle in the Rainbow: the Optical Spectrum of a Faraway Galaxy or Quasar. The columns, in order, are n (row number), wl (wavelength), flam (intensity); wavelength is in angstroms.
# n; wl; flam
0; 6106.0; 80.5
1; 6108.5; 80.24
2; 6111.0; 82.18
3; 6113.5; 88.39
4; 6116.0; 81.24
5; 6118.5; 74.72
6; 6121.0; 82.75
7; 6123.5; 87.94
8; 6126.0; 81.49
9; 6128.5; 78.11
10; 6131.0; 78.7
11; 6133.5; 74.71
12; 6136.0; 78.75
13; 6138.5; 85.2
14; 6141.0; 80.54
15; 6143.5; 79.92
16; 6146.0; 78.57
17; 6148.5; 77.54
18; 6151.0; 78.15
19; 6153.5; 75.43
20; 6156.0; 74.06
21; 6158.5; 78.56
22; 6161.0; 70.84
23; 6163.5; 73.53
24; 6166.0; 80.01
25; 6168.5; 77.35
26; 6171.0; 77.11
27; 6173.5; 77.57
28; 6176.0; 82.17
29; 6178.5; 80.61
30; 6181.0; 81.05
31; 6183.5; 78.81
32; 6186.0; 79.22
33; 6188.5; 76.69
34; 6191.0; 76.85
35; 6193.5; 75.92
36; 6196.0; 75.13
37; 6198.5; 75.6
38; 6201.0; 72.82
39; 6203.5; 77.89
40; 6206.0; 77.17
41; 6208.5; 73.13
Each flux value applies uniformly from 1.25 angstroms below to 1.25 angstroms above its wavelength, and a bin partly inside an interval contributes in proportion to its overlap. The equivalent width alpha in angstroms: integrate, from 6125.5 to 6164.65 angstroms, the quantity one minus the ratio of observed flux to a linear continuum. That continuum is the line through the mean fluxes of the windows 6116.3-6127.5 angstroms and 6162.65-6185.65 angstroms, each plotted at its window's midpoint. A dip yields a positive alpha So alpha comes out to 1.3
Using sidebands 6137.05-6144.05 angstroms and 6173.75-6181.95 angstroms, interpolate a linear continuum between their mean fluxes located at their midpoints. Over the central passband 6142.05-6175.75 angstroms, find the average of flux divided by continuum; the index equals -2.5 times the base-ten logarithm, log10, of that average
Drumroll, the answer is 0.06 mag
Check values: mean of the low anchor 82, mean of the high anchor 80.8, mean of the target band 77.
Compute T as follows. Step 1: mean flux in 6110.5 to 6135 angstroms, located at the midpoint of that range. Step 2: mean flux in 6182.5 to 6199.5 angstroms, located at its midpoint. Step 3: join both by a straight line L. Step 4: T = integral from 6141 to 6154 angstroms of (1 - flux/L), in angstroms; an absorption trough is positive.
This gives 0.19 angstroms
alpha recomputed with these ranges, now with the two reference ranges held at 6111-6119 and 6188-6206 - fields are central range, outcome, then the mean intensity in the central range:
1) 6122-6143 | 0.0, 80.7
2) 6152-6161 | 0.4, 75.4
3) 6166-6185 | -0.4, 79.3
